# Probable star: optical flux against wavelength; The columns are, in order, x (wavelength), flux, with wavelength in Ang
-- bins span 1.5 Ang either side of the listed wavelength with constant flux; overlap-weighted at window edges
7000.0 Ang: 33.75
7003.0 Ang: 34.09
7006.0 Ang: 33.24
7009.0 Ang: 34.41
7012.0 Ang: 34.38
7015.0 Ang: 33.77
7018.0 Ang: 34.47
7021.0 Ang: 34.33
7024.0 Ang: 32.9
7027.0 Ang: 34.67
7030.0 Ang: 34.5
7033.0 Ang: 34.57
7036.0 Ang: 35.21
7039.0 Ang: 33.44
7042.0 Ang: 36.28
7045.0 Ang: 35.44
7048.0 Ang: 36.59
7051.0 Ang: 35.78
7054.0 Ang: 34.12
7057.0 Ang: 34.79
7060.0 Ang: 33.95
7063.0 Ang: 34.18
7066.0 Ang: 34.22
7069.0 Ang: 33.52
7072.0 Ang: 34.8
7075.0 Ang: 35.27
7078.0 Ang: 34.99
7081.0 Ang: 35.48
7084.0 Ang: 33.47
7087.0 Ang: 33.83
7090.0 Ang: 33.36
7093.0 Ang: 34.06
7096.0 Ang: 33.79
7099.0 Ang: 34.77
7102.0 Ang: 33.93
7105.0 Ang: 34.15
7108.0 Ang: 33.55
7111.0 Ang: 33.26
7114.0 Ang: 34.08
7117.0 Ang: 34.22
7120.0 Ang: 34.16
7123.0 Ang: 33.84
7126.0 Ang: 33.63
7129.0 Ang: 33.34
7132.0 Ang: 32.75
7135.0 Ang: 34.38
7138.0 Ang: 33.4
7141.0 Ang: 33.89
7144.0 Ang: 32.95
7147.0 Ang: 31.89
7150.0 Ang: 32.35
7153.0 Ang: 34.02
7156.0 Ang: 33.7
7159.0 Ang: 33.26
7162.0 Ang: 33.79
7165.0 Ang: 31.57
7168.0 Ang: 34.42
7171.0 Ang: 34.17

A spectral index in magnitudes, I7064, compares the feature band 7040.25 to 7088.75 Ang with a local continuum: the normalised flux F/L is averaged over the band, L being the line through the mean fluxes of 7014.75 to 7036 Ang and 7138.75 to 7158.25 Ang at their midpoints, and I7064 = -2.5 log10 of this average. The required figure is -0.03 mag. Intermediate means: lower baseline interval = 34.3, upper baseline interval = 33.1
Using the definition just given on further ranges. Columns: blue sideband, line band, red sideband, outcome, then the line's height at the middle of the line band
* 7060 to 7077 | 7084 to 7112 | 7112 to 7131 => 0.007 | 34.1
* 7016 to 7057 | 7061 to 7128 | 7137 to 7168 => -0.005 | 34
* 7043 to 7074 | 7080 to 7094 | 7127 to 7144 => 0.010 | 34.3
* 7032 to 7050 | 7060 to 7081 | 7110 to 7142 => 0.007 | 34.7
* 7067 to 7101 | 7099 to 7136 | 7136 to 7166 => -0.003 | 33.7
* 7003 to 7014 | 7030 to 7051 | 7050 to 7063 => -0.027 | 34.4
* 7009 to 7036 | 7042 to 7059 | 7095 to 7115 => -0.038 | 34.2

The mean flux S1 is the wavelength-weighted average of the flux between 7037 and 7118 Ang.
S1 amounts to 34.4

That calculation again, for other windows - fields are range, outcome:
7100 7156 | 33.6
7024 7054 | 35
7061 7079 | 34.5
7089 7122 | 33.9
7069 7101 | 34.3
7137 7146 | 33.3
